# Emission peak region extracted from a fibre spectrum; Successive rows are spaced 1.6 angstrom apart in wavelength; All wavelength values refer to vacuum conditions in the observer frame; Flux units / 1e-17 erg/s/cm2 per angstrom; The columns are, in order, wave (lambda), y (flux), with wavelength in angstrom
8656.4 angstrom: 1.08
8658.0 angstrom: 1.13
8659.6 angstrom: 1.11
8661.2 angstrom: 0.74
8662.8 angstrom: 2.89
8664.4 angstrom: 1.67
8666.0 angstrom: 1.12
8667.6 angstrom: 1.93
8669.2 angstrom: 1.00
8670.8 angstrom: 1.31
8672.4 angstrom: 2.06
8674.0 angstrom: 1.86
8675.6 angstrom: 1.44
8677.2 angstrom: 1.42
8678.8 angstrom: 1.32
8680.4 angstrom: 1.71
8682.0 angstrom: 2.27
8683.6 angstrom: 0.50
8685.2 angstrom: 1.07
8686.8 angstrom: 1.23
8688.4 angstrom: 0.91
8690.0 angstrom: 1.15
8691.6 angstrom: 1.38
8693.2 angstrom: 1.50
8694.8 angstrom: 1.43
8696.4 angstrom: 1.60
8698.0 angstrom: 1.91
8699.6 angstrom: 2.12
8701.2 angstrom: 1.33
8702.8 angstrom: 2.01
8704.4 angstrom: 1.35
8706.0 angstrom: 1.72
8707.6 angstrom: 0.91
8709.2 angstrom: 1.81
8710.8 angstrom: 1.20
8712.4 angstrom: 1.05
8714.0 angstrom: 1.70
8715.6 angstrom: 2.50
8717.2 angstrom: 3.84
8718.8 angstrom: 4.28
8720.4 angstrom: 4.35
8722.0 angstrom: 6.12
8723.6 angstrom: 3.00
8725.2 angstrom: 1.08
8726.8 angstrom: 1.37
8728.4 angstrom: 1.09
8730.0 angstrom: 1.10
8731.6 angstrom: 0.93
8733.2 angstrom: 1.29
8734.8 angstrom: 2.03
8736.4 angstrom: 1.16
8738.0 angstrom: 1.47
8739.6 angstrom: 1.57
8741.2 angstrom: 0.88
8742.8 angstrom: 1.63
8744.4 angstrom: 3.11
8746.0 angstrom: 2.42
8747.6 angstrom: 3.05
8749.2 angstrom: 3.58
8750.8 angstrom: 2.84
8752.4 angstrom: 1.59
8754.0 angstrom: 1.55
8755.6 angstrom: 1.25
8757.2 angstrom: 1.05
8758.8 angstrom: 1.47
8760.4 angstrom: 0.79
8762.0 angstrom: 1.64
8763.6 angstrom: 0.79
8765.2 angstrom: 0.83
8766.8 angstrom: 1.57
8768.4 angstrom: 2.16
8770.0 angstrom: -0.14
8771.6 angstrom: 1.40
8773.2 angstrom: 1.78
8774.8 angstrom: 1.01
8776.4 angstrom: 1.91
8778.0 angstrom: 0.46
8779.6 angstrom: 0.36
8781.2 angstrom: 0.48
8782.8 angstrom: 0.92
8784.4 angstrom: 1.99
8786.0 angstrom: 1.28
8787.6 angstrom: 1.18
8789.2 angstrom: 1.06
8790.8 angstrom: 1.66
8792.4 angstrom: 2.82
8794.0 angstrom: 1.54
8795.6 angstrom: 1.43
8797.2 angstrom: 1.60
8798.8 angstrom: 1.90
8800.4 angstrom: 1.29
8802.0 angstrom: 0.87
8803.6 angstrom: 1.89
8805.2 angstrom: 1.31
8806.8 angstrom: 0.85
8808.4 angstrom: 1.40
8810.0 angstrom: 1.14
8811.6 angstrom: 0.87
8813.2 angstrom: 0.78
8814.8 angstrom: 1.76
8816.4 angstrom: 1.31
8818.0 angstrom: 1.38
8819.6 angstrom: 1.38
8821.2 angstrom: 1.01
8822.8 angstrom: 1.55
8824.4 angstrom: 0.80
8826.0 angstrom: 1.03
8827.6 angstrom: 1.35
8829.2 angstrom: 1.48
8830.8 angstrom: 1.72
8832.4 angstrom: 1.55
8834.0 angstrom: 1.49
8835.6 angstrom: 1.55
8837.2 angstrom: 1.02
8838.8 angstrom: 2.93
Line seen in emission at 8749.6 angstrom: [N II]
